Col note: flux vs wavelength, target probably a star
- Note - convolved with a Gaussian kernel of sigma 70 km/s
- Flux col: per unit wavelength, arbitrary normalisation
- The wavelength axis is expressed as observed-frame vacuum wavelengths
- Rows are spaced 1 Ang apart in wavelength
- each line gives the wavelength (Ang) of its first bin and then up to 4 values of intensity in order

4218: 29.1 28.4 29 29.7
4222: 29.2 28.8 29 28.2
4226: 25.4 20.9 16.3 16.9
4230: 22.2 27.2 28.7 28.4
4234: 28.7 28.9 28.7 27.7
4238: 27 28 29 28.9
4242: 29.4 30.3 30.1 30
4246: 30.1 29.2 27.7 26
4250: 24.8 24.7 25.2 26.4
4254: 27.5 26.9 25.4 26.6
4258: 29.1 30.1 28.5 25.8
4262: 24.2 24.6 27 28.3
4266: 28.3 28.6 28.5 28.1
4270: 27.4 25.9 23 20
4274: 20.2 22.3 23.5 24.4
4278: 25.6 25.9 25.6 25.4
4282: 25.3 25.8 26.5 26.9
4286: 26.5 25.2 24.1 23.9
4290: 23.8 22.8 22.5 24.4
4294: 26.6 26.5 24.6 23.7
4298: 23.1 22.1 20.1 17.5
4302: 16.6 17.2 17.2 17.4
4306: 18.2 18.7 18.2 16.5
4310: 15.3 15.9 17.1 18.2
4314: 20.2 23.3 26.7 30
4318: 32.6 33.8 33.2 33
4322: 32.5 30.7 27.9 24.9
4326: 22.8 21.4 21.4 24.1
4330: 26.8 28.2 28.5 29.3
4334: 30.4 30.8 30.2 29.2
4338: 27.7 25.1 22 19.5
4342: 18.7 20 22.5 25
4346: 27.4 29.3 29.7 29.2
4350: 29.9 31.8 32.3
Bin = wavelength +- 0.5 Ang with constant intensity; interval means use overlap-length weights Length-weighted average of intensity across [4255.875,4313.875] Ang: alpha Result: 23.4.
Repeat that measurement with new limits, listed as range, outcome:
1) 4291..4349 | 24.2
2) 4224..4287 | 26.3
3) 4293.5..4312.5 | 19.6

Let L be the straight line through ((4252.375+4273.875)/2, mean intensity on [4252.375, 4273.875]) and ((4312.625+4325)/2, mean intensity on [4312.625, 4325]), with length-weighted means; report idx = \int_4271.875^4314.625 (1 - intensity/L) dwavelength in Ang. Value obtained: 8.7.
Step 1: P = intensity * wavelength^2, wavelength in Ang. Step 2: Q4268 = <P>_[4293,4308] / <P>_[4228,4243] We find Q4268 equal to 0.79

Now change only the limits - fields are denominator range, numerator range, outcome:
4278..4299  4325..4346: 1.04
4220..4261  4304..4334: 0.93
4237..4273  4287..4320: 0.83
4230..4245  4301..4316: 0.66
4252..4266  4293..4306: 0.80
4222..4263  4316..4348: 1.05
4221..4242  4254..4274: 1.01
